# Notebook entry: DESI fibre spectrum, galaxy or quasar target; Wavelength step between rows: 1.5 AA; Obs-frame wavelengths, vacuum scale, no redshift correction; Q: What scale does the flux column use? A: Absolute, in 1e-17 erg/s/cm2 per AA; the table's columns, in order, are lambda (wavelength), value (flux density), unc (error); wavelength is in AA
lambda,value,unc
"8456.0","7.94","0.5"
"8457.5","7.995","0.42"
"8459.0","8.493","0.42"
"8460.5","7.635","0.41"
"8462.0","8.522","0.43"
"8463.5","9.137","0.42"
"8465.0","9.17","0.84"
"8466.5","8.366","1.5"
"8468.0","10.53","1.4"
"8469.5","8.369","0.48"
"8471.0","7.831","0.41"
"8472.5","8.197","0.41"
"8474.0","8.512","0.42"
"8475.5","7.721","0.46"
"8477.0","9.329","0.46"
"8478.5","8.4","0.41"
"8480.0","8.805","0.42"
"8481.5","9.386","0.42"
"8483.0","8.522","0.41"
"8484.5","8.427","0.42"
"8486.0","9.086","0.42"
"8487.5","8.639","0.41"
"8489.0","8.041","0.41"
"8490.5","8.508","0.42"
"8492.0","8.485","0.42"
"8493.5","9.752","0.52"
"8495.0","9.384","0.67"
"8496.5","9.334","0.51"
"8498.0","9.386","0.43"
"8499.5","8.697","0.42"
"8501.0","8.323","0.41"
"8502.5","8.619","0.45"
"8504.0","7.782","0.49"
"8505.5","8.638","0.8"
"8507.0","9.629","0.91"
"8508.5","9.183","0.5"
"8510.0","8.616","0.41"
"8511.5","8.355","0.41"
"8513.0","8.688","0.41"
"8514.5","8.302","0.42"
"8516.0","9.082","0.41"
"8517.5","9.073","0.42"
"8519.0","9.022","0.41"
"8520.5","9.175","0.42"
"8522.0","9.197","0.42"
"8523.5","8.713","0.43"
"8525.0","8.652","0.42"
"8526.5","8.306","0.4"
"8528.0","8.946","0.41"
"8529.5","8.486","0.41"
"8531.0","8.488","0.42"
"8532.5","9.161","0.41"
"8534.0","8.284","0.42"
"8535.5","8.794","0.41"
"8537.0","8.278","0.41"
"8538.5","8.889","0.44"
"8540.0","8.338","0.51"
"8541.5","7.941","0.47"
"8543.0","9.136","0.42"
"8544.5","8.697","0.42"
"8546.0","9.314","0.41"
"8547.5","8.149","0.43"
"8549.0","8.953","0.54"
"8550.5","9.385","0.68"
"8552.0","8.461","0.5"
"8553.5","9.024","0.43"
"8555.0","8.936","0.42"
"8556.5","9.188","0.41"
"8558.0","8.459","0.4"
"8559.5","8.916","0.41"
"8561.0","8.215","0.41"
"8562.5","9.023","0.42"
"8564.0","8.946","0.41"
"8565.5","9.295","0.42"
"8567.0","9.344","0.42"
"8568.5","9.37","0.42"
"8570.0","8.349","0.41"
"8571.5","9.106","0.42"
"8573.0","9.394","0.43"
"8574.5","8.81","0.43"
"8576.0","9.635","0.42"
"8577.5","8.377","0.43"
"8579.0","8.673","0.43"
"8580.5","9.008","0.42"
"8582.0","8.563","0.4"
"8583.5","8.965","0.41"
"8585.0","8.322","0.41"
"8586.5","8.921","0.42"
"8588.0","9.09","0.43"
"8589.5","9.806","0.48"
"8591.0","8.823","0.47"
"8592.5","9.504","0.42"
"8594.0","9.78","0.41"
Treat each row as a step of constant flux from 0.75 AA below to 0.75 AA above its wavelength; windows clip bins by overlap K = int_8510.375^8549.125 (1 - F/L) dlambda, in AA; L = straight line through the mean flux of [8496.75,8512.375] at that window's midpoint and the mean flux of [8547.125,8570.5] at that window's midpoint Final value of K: 0.48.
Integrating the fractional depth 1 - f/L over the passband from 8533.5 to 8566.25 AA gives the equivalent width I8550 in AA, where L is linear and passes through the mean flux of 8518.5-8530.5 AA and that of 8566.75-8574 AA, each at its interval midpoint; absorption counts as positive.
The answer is 0.7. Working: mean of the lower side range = 8.8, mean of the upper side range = 9.09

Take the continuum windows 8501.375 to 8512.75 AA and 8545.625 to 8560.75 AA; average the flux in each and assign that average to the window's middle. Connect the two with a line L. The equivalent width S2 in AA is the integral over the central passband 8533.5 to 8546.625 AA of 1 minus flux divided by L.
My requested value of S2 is 0.3 AA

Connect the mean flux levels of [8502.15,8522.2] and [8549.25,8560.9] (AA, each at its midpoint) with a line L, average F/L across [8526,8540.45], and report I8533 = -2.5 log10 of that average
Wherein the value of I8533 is 0.03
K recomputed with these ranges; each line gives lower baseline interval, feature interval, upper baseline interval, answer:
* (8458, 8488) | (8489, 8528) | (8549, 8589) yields -0.33 AA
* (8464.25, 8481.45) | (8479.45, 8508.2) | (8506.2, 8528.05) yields -0.16 AA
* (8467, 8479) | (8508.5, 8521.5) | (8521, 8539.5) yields -0.23 AA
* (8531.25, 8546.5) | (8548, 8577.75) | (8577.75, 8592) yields -0.59 AA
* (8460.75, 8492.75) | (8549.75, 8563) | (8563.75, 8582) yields 0.16 AA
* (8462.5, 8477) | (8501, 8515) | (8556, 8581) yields 0.24 AA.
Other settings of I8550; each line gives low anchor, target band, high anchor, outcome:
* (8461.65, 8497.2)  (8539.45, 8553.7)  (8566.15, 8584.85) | 0.3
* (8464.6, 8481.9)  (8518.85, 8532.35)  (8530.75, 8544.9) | -0.3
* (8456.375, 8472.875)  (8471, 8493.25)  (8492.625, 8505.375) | 0.4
